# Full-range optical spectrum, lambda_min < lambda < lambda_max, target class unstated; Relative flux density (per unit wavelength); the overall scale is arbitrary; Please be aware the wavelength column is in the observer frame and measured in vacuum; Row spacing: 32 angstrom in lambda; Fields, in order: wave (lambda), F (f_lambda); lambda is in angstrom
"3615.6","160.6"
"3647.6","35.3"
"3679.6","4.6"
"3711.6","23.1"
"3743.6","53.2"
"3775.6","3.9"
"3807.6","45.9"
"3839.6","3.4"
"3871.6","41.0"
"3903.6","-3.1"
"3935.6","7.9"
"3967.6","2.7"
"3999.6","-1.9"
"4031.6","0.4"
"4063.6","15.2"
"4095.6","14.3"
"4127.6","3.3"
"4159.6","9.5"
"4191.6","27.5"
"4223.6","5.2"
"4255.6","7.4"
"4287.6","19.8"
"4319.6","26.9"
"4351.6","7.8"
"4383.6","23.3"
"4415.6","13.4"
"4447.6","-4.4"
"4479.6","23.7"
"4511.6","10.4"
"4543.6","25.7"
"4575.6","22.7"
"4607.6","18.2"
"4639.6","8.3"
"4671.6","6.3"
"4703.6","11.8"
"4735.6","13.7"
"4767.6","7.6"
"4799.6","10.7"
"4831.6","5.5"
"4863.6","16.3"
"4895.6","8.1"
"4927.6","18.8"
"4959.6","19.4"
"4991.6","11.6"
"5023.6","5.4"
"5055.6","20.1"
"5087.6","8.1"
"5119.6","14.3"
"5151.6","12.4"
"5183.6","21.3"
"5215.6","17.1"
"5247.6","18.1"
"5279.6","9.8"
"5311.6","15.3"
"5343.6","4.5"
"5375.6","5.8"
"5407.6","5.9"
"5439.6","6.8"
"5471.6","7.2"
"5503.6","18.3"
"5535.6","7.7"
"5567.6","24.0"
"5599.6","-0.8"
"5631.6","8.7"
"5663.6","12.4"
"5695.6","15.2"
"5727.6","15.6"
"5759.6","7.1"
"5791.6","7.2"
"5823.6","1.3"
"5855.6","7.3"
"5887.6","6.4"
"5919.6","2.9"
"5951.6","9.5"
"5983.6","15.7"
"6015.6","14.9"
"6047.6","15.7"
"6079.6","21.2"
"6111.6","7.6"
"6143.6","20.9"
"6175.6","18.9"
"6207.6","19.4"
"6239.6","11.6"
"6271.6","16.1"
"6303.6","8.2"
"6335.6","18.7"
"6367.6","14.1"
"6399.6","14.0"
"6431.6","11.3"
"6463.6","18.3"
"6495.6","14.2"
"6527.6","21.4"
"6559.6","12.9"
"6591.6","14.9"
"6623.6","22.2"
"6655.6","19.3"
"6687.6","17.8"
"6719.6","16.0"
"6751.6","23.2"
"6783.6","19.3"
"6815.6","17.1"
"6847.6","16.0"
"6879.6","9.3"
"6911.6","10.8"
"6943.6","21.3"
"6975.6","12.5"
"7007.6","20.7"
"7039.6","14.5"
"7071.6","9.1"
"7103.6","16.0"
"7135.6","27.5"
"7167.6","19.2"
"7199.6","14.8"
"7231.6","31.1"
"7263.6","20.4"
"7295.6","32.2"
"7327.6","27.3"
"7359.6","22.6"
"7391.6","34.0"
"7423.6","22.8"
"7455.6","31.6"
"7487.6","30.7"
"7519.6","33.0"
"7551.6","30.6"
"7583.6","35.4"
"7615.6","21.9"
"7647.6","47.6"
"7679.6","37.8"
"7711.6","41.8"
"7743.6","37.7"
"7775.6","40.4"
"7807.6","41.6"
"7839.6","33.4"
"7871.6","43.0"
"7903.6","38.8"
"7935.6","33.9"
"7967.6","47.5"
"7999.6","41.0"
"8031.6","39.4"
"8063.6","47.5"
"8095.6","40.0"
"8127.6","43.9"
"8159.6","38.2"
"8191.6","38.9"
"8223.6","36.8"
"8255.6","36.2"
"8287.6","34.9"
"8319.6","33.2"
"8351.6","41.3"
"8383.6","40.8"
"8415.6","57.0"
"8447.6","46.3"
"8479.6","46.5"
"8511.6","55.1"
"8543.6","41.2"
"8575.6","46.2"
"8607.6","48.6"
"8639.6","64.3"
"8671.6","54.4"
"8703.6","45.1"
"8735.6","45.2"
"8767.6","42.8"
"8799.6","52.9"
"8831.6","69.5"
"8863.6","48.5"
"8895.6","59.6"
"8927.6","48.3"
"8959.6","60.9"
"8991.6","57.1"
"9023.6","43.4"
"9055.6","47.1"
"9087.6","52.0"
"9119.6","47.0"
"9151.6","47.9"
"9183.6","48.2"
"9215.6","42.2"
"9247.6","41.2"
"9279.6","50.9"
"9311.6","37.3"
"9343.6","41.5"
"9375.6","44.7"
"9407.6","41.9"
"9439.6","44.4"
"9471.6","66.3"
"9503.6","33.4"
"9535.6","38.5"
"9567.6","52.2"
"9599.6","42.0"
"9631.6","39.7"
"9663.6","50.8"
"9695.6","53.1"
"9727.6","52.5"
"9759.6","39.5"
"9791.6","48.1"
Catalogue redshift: 0.913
